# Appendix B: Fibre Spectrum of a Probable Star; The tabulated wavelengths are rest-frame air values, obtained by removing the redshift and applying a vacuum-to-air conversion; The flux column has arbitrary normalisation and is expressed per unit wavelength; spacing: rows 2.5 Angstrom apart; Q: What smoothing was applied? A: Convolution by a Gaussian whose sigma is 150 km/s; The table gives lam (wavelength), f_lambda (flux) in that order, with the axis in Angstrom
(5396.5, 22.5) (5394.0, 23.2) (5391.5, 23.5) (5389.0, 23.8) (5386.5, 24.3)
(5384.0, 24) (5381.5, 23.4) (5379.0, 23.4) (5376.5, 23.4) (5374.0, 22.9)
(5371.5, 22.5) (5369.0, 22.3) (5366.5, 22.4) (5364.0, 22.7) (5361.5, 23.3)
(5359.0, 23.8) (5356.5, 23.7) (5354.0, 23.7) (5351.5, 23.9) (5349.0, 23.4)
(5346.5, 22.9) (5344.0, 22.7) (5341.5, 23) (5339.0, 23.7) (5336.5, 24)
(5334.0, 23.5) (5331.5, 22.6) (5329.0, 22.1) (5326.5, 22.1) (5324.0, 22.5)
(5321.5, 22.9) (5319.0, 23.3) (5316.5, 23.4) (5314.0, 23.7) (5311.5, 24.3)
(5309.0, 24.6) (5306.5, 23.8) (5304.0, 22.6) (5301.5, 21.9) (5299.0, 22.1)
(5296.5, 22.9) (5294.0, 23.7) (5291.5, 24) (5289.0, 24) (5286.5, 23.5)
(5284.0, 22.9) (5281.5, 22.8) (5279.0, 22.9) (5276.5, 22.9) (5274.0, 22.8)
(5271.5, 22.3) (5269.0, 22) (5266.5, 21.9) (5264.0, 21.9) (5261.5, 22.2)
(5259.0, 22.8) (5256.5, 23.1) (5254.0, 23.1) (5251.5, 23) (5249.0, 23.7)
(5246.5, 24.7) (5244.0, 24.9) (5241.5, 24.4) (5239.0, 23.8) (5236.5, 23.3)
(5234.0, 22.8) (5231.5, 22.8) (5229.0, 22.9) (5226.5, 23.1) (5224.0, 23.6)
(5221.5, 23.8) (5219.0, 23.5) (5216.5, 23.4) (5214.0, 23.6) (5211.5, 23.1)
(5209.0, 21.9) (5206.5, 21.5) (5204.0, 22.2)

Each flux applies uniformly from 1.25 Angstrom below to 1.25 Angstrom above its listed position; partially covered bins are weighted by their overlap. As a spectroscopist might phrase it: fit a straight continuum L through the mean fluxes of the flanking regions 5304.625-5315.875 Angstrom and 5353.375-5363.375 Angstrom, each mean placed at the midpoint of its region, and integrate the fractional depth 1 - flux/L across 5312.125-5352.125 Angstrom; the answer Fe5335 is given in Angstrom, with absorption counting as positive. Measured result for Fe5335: 1.1 Angstrom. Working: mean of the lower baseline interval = 24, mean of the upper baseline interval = 23.6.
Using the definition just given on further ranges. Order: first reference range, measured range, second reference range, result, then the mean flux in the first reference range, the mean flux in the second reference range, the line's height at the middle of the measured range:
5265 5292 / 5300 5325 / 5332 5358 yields -0.2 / 22.9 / 23.4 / 23.2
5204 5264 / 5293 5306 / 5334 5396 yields 0.3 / 23.2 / 23.3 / 23.3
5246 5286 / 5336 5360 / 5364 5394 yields -0.4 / 22.8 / 23.2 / 23.1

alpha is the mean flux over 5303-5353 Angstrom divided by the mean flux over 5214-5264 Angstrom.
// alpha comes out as 1.0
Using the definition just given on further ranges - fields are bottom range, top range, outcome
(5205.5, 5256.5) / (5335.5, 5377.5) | 0.99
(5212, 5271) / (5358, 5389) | 1.00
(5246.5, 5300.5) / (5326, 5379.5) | 1.01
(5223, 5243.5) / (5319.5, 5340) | 0.98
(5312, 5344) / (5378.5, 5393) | 1.03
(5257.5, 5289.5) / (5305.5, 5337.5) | 1.03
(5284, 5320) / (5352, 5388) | 1.00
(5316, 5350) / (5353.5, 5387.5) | 1.01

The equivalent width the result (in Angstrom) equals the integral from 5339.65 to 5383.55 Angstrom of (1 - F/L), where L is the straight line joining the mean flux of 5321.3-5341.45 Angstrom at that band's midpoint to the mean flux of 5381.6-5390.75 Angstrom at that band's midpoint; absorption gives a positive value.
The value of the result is 0.58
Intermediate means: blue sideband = 22.9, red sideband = 23.9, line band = 23.2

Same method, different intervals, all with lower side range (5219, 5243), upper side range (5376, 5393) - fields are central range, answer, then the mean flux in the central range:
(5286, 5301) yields 0.2 Angstrom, 23.3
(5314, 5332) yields 0.6 Angstrom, 22.8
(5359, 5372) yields 0.5 Angstrom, 22.8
